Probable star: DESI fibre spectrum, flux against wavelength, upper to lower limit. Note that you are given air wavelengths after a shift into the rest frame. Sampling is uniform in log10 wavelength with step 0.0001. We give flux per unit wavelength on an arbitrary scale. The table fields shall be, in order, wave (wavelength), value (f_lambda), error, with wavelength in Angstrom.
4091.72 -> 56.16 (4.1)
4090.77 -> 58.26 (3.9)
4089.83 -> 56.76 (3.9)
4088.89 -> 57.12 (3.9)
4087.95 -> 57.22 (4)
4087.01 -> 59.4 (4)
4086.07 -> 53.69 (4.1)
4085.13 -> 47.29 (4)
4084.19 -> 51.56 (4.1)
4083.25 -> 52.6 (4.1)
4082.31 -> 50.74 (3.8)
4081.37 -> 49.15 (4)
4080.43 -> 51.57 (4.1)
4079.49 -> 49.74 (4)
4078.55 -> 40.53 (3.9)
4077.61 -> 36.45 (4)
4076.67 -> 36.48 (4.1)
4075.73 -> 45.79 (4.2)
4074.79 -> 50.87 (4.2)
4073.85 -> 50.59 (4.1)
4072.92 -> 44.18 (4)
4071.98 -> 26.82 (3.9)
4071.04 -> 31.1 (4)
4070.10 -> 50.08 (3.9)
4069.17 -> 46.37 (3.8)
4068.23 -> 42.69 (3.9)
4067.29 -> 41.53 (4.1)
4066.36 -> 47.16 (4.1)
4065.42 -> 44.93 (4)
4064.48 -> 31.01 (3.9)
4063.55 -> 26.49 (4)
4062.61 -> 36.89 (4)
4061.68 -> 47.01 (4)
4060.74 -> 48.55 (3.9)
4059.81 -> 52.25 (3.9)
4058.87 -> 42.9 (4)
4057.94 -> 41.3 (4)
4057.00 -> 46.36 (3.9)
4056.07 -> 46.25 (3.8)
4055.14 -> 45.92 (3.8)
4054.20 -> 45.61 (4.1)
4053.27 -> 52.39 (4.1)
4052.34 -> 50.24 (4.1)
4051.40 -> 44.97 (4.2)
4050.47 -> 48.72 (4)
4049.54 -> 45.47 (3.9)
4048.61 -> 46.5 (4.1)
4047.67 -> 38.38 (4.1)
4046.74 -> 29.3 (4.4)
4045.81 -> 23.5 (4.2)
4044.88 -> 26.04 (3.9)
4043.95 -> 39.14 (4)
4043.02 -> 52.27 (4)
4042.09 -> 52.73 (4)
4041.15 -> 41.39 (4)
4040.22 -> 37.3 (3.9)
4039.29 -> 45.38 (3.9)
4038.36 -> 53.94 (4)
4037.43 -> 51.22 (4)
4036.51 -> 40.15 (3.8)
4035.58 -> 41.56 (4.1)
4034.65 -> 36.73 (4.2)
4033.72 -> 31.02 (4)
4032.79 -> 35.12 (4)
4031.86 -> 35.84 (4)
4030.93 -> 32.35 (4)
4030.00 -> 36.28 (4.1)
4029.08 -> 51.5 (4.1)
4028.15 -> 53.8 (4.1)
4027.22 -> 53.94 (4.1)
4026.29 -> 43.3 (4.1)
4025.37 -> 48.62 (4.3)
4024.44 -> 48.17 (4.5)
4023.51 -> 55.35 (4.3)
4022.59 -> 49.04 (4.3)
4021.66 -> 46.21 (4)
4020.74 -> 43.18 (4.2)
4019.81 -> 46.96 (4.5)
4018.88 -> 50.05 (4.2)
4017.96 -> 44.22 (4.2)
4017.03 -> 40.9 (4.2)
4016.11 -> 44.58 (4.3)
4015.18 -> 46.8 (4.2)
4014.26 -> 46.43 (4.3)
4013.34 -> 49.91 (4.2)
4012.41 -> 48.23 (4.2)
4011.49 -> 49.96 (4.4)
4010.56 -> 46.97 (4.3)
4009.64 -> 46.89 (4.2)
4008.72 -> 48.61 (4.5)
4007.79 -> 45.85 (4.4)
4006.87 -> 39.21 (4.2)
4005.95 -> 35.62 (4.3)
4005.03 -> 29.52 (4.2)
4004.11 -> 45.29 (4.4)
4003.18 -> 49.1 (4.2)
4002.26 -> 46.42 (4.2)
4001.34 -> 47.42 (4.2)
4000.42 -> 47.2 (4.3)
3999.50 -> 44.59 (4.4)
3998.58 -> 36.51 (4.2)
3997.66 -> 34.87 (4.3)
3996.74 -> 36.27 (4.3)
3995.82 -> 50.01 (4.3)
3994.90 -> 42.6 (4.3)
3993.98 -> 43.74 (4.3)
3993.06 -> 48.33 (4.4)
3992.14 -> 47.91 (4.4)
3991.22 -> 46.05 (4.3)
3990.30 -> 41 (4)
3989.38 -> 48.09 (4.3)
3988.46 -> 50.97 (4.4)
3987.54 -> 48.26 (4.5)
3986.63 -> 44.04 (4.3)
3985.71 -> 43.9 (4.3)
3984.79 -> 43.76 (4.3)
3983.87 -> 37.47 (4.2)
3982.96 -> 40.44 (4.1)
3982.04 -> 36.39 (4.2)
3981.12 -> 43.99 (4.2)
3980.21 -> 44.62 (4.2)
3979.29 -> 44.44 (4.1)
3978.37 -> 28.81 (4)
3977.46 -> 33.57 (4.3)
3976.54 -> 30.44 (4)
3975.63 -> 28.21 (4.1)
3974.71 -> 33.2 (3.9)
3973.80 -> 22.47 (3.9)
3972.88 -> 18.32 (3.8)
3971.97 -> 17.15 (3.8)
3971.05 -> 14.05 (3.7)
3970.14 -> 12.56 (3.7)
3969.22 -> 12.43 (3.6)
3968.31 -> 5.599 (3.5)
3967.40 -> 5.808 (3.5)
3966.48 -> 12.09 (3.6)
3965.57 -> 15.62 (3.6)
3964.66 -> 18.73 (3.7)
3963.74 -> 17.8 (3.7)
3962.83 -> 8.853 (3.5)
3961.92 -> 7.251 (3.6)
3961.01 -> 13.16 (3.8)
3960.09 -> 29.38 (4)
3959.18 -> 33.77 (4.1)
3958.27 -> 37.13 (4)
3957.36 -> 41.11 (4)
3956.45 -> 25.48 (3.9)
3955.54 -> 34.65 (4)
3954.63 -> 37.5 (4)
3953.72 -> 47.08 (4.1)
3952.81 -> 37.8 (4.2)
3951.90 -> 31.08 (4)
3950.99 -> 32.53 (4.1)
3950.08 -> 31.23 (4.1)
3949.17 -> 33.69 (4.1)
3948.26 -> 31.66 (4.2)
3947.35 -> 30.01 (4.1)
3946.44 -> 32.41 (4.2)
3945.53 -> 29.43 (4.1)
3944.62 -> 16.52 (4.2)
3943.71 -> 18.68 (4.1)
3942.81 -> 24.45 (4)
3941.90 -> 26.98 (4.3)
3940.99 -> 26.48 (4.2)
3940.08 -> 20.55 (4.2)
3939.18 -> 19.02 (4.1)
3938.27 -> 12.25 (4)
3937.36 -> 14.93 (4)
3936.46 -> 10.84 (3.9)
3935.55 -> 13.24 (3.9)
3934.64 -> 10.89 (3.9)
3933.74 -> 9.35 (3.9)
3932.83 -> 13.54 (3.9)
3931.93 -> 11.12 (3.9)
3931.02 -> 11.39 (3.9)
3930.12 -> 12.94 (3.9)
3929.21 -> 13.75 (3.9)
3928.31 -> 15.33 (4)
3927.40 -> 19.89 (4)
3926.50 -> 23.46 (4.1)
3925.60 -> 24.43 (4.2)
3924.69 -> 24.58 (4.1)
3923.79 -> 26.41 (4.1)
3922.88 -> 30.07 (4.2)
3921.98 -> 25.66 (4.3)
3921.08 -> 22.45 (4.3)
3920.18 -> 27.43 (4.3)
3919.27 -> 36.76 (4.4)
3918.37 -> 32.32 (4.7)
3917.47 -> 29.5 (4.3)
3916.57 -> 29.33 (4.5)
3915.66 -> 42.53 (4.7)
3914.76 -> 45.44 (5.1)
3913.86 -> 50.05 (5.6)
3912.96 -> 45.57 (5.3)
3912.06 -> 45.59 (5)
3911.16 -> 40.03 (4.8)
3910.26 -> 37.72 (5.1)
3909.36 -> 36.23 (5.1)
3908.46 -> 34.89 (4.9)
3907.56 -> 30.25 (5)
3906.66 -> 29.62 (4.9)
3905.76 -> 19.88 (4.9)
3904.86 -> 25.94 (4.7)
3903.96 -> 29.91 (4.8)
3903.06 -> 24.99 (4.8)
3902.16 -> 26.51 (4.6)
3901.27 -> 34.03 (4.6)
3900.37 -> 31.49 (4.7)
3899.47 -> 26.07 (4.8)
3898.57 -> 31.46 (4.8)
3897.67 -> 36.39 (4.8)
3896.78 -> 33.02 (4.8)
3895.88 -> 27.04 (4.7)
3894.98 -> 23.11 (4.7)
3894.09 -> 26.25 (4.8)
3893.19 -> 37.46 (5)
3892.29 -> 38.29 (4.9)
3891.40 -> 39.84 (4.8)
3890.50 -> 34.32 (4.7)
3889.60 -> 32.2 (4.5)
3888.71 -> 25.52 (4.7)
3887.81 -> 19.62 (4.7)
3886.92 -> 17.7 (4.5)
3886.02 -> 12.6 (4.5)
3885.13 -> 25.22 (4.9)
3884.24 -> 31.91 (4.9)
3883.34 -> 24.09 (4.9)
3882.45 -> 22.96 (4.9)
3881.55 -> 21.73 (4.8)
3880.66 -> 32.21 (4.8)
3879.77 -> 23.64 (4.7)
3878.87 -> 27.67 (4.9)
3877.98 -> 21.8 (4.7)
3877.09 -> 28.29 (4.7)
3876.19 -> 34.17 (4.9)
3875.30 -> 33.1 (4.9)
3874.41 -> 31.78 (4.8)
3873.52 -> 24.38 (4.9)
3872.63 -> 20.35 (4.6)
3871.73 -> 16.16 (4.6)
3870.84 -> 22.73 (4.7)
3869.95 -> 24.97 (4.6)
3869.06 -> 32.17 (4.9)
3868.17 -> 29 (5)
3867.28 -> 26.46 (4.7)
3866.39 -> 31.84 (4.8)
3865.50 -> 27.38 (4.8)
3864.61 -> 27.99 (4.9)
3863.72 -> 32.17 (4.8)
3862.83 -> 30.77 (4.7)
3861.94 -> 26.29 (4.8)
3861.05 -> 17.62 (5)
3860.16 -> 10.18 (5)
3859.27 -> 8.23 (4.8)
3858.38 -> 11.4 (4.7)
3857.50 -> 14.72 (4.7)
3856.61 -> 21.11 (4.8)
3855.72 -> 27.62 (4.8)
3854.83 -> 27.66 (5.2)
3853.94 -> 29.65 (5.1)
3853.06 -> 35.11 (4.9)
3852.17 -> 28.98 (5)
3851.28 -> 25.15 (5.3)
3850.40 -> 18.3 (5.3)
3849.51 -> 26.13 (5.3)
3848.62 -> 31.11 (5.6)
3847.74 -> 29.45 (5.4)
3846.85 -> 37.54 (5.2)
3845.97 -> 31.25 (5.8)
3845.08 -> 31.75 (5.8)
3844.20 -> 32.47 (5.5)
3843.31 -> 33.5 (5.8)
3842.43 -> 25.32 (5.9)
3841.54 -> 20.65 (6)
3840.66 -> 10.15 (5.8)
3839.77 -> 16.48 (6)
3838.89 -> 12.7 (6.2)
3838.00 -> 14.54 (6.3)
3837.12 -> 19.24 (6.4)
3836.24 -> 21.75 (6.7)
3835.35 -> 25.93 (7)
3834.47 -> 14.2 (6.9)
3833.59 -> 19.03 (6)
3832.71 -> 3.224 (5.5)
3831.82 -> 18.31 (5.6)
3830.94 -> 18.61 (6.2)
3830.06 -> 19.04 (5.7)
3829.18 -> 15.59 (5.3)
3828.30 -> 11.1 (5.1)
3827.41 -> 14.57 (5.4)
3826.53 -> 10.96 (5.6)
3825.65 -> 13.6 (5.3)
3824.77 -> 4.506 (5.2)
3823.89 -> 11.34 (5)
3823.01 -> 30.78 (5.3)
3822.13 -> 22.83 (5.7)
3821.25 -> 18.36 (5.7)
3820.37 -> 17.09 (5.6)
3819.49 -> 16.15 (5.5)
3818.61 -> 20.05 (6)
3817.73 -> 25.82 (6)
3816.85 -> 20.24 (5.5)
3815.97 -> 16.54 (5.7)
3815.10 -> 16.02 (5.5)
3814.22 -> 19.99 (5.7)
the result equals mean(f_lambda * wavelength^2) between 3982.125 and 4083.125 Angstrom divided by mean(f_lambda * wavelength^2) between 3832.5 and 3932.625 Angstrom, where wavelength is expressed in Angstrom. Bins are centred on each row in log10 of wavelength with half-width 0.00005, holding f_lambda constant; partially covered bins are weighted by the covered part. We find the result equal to 1.8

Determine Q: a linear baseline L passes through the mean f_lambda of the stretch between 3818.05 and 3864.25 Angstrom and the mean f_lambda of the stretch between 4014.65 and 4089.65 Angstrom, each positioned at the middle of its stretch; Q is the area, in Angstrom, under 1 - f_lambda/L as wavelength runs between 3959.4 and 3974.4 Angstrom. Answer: 8.6 Angstrom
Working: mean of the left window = 20.9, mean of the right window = 44.6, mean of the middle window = 14.9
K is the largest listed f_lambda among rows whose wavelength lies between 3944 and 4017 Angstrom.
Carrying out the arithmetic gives 50.97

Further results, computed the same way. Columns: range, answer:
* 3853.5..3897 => 39.84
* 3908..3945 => 50.05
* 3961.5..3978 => 33.57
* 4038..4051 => 53.94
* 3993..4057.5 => 55.35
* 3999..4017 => 49.96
